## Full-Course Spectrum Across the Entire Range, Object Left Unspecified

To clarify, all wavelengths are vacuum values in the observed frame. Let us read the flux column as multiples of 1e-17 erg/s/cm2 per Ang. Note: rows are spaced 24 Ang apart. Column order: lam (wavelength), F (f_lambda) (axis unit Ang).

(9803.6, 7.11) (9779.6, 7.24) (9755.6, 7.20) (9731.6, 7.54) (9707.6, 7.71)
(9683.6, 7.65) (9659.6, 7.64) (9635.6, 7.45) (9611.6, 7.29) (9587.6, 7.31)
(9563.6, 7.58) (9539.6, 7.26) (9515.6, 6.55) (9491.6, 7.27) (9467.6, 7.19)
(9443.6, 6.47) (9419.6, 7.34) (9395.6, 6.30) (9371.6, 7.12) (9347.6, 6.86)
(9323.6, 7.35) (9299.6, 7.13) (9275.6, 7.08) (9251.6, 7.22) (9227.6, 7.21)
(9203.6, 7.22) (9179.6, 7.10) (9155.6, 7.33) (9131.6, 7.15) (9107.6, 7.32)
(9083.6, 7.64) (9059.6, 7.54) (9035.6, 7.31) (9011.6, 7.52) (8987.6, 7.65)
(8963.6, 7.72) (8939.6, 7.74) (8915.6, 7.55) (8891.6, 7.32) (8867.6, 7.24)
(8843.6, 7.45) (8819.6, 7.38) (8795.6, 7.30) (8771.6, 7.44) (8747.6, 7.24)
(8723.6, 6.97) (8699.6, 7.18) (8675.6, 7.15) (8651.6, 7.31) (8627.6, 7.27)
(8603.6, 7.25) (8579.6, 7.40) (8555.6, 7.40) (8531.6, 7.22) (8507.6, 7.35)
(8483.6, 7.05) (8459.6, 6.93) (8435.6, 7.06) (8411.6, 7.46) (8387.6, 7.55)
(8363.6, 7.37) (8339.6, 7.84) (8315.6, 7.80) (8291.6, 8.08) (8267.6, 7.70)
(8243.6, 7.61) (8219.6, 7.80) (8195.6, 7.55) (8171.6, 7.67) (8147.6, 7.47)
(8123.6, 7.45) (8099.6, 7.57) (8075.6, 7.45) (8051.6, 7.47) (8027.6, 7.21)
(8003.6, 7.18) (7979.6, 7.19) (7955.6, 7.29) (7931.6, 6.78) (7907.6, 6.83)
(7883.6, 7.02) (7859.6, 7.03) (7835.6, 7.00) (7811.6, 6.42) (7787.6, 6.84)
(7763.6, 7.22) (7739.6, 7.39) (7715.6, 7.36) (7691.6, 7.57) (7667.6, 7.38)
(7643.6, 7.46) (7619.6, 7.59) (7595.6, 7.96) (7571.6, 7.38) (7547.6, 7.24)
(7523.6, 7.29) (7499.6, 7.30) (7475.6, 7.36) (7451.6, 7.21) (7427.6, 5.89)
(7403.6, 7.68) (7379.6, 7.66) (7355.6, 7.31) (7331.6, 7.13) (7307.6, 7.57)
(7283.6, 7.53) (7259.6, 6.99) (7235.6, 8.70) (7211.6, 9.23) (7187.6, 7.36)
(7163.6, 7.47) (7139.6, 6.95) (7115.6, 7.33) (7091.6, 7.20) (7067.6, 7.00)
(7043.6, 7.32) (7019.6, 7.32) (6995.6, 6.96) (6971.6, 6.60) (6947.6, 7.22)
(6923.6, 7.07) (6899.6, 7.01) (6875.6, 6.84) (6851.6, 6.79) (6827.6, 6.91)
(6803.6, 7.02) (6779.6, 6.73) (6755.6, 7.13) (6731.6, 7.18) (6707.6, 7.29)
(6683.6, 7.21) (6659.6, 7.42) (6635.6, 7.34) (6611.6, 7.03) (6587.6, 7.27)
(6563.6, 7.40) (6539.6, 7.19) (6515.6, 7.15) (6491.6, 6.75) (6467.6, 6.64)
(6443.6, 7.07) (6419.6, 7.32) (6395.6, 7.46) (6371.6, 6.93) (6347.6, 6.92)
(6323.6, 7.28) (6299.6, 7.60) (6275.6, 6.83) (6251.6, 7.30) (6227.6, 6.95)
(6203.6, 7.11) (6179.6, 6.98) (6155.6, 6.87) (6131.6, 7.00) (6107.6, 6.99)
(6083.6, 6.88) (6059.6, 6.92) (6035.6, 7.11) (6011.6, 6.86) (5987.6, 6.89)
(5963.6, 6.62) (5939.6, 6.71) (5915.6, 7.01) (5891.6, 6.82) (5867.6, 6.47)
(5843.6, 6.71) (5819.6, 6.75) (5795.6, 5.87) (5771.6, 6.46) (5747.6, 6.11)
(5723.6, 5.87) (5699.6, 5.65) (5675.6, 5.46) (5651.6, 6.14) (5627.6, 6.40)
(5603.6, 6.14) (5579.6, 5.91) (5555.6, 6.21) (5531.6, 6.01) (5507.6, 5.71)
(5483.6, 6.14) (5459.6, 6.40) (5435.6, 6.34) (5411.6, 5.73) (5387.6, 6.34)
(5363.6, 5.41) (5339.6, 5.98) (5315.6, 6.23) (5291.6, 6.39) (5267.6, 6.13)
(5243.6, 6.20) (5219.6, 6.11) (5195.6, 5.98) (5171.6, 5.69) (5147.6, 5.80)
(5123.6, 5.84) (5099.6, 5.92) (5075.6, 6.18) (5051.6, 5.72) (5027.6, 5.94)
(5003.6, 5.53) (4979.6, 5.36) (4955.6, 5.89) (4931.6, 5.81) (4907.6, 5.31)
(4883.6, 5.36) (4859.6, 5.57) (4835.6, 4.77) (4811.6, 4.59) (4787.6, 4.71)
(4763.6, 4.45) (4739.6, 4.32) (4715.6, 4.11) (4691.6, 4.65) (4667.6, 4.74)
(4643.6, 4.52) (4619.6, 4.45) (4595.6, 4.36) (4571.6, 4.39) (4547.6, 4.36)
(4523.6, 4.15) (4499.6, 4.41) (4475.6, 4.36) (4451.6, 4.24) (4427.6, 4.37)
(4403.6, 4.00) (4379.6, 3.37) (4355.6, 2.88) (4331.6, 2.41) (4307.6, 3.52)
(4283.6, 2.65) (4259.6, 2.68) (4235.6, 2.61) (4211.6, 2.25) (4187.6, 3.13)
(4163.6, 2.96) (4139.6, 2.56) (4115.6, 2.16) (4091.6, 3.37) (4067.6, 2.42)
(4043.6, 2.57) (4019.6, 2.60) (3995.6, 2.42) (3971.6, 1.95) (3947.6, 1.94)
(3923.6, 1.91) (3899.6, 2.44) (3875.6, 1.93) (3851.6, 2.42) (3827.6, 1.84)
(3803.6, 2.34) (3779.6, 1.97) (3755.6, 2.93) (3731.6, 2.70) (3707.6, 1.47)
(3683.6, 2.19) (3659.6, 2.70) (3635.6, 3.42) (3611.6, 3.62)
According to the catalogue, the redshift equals 0.099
